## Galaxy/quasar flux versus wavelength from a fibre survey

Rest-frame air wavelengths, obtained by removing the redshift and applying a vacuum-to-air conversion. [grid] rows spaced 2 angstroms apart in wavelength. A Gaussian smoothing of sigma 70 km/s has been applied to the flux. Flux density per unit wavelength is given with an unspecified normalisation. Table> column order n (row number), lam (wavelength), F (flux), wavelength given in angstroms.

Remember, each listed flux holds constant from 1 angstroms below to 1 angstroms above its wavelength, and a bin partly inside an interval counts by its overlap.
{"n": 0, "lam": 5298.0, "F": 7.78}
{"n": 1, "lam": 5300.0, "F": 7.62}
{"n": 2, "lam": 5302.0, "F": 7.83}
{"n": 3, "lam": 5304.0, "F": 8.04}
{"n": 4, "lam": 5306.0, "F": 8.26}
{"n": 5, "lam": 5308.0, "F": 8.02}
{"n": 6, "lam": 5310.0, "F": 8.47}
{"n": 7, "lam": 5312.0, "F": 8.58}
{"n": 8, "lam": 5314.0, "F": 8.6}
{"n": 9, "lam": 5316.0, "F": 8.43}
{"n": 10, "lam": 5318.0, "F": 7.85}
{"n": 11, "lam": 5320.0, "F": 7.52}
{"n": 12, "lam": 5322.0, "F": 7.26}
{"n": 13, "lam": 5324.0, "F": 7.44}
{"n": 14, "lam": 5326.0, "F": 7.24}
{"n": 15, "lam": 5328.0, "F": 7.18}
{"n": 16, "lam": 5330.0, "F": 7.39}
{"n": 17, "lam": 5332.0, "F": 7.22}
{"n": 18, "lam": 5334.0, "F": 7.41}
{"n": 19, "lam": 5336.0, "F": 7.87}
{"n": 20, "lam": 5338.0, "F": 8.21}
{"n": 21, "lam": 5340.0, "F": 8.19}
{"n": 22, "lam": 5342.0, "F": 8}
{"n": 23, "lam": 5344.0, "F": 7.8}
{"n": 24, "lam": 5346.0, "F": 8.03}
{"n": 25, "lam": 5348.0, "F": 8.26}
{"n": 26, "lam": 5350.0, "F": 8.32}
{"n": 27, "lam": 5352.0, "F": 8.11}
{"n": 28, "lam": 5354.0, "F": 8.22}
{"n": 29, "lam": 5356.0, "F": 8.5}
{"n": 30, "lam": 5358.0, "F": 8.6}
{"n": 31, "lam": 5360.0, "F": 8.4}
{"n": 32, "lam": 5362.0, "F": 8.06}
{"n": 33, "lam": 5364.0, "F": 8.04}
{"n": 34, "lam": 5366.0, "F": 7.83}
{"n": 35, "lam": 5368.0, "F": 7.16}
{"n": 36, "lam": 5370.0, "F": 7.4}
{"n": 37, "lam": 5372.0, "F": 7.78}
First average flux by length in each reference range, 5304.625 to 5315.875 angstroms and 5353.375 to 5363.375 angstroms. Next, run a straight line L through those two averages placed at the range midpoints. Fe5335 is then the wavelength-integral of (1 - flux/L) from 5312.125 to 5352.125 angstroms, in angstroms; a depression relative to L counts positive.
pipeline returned 2.6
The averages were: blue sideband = 8.38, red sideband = 8.35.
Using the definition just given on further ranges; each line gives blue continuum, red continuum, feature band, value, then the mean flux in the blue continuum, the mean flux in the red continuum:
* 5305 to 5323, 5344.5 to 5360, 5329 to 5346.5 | 0.92 angstroms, 8.11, 8.28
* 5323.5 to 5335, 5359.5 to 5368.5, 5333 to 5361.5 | -1.92 angstroms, 7.31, 7.91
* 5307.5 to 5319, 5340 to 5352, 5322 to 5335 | 1.45 angstroms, 8.34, 8.09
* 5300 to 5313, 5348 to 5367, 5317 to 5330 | 1.22 angstroms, 8.16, 8.23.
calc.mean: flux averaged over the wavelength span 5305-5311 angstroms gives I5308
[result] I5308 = 8.25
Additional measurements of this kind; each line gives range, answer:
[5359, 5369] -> 7.9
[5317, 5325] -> 7.52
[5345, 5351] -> 8.2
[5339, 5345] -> 8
